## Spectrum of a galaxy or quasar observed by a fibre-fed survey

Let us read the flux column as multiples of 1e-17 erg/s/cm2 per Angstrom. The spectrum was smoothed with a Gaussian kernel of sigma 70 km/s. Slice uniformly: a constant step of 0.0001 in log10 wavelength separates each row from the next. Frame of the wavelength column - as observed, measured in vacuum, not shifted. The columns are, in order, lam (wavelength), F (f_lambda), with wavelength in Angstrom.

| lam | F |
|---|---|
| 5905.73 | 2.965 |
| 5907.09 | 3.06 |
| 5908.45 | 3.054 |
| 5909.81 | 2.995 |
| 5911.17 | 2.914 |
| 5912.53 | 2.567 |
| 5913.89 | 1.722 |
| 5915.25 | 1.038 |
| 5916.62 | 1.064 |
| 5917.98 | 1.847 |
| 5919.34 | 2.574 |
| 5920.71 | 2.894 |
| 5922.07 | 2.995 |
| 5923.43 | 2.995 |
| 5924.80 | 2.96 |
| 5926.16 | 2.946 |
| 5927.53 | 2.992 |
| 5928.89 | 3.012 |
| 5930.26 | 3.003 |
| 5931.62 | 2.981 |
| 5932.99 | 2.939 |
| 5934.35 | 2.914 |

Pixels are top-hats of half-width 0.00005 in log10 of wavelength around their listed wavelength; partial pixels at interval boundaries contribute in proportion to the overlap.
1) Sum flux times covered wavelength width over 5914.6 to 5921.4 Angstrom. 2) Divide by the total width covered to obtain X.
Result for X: 1.89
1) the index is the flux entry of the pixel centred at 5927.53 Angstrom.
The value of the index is 2.992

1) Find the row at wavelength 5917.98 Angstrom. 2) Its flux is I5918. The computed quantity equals 1.847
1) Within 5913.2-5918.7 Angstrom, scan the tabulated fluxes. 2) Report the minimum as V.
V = 1.038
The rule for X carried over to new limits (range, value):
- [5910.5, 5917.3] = 1.86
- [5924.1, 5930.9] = 2.98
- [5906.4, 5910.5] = 3.04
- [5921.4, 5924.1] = 3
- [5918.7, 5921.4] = 2.73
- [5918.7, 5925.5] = 2.89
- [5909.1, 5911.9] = 2.95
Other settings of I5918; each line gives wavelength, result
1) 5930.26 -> 3.003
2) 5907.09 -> 3.06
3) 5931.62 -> 2.981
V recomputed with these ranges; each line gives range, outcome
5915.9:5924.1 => 1.064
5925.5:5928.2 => 2.946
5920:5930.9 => 2.894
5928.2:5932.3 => 2.981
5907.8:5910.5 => 2.995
